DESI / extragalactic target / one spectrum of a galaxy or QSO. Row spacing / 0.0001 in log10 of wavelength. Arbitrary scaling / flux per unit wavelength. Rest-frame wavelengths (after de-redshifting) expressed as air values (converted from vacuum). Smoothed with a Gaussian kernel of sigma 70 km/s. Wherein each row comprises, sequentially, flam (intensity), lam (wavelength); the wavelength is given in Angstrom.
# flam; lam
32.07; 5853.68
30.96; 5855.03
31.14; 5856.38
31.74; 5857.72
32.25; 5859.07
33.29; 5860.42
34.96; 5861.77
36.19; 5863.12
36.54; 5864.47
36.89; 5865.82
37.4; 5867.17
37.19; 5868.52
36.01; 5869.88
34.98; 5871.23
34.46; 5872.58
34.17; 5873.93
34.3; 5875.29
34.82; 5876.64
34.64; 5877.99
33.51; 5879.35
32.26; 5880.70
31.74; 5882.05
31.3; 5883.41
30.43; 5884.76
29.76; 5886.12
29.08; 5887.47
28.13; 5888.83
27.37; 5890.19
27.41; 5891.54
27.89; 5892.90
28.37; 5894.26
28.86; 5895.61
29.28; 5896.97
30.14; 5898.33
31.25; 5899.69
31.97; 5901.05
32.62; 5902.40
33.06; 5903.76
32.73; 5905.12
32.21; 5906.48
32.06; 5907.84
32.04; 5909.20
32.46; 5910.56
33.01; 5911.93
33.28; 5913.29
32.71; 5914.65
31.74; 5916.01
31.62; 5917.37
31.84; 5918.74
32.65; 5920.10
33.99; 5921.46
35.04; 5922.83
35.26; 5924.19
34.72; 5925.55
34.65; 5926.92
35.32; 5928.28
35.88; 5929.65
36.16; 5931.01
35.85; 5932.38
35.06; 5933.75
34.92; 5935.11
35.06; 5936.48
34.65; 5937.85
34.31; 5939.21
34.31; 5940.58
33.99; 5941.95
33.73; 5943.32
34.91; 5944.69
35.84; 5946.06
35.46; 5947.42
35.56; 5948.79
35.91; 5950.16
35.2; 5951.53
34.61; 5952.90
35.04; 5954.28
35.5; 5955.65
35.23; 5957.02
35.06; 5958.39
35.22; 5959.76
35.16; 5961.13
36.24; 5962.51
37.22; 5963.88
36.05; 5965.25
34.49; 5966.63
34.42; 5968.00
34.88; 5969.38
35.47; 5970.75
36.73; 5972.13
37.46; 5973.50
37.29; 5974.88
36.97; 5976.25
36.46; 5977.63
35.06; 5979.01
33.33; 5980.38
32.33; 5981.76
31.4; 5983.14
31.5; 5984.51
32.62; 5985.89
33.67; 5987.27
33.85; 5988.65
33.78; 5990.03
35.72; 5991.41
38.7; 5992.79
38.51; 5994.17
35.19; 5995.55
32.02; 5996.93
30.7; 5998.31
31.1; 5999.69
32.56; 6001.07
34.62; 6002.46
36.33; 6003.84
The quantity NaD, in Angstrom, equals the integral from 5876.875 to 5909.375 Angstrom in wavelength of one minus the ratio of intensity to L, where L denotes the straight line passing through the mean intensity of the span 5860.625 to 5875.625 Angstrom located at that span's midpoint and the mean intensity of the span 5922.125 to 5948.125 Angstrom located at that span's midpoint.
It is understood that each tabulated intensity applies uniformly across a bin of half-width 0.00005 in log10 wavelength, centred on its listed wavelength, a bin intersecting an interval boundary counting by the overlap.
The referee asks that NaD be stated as 4.3 Angstrom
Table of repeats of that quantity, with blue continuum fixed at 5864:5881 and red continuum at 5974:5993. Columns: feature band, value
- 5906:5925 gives 1.10 Angstrom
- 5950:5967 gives -0.43 Angstrom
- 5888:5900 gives 2.18 Angstrom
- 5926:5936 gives -0.17 Angstrom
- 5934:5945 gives 0.07 Angstrom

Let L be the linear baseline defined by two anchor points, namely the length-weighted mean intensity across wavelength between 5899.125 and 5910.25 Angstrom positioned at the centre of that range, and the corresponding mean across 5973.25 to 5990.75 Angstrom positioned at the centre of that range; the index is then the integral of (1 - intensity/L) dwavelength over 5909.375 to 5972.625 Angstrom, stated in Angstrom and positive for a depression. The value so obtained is -2.8 Angstrom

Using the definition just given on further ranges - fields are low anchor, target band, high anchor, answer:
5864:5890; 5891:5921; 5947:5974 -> 2.4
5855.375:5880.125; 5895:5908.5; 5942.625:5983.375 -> 1.3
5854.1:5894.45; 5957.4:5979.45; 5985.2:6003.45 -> -1.4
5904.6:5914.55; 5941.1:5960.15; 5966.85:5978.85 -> -0.1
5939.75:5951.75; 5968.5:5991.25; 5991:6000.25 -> 0.1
